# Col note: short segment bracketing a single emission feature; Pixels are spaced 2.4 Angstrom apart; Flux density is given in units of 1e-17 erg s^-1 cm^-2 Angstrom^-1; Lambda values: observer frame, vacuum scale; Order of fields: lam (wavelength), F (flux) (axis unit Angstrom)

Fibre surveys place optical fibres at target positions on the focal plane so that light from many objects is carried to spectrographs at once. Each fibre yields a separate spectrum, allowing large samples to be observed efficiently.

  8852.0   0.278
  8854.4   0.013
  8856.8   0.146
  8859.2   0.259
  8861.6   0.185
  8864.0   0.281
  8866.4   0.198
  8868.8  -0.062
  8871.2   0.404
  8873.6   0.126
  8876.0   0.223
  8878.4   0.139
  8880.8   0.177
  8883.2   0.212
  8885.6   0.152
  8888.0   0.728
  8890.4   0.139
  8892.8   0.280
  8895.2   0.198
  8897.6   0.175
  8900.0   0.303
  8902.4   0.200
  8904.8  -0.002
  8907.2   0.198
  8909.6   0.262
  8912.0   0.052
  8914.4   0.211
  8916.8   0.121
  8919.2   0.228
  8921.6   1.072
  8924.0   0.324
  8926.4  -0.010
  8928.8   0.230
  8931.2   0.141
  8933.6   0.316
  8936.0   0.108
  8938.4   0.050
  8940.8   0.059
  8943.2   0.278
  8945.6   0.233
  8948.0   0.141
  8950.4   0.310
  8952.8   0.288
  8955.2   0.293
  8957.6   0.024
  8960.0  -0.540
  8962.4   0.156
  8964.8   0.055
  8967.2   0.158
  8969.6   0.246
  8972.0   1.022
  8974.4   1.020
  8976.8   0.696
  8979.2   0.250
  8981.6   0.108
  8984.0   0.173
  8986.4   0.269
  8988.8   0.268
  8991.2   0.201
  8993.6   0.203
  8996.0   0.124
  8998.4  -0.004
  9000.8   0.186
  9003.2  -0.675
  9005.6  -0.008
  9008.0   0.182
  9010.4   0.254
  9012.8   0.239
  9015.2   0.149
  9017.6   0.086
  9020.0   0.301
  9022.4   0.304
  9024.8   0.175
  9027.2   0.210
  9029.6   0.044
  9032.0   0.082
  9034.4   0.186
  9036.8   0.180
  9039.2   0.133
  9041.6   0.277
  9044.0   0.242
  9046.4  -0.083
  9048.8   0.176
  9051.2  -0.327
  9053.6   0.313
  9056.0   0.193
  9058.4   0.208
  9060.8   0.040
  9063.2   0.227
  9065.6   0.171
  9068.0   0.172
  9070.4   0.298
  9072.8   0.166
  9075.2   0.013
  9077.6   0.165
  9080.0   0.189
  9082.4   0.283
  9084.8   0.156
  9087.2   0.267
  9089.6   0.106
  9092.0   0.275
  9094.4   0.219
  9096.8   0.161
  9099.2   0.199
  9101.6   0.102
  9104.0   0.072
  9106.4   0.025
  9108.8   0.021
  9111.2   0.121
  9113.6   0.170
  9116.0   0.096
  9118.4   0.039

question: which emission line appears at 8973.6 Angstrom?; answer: H-beta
